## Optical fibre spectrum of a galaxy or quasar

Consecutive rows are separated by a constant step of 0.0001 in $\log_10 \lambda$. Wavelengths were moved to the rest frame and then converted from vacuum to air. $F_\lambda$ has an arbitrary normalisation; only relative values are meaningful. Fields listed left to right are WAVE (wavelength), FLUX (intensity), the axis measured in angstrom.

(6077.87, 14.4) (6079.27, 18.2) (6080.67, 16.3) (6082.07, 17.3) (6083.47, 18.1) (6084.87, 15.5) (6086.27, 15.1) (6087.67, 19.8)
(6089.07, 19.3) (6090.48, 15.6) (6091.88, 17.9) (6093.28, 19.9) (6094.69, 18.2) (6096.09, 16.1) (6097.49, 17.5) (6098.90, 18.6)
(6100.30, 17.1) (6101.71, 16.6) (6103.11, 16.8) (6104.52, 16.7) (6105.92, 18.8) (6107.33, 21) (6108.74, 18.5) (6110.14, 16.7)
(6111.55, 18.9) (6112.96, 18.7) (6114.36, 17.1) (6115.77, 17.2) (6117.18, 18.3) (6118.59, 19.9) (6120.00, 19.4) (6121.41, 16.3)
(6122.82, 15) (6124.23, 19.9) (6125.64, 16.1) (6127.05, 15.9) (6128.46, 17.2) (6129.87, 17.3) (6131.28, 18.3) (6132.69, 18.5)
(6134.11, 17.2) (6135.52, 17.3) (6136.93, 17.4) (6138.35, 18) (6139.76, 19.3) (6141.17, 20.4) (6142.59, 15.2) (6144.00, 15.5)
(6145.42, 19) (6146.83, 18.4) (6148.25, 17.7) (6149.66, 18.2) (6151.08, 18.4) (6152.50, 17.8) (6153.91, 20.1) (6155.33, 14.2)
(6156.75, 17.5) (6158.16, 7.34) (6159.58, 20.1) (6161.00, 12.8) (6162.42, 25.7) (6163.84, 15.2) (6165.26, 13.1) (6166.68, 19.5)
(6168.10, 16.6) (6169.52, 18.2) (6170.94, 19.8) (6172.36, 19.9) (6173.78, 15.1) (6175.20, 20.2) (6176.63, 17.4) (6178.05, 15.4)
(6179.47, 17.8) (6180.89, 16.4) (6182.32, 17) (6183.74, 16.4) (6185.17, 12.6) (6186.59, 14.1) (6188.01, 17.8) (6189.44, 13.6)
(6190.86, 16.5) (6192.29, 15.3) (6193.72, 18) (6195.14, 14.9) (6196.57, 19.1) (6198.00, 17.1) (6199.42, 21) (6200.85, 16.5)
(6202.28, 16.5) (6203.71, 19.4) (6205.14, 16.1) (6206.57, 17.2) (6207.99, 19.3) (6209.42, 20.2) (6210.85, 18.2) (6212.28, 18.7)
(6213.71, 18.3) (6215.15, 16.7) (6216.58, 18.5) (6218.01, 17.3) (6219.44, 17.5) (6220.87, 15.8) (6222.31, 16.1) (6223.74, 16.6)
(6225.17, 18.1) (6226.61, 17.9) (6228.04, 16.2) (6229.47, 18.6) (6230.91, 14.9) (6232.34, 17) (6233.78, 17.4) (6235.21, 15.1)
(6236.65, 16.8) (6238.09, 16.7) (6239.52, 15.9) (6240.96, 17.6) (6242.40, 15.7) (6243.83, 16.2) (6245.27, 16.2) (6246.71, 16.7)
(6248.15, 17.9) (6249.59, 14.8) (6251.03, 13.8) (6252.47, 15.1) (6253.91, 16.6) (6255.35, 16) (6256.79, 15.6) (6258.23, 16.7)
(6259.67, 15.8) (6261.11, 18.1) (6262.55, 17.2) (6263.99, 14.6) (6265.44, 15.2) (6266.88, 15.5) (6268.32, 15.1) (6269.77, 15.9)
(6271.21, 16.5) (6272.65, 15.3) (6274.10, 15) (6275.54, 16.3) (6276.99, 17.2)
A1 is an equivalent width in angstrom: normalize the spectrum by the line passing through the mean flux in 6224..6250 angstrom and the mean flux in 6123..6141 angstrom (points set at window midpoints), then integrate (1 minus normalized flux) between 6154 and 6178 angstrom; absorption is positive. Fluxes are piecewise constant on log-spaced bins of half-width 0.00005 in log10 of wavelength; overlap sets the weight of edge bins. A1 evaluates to 0.4 angstrom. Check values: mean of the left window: 17.7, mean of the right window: 16.7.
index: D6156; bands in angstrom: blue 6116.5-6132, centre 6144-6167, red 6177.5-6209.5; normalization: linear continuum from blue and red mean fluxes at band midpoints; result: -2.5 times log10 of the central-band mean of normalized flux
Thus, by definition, 0.01 mag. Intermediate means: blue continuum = 17.6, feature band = 17.1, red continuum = 16.8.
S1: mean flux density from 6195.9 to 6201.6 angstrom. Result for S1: 18.4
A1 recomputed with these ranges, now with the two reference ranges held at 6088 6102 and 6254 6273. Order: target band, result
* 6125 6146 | -0.20 angstrom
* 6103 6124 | -0.55 angstrom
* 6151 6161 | 0.59 angstrom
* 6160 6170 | -0.19 angstrom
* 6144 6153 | -0.44 angstrom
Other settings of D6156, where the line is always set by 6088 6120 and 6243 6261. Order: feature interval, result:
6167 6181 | -0.04 mag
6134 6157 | -0.02 mag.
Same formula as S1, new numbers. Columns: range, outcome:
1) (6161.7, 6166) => 18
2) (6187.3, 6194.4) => 16.2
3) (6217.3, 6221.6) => 16.9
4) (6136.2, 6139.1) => 17.7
